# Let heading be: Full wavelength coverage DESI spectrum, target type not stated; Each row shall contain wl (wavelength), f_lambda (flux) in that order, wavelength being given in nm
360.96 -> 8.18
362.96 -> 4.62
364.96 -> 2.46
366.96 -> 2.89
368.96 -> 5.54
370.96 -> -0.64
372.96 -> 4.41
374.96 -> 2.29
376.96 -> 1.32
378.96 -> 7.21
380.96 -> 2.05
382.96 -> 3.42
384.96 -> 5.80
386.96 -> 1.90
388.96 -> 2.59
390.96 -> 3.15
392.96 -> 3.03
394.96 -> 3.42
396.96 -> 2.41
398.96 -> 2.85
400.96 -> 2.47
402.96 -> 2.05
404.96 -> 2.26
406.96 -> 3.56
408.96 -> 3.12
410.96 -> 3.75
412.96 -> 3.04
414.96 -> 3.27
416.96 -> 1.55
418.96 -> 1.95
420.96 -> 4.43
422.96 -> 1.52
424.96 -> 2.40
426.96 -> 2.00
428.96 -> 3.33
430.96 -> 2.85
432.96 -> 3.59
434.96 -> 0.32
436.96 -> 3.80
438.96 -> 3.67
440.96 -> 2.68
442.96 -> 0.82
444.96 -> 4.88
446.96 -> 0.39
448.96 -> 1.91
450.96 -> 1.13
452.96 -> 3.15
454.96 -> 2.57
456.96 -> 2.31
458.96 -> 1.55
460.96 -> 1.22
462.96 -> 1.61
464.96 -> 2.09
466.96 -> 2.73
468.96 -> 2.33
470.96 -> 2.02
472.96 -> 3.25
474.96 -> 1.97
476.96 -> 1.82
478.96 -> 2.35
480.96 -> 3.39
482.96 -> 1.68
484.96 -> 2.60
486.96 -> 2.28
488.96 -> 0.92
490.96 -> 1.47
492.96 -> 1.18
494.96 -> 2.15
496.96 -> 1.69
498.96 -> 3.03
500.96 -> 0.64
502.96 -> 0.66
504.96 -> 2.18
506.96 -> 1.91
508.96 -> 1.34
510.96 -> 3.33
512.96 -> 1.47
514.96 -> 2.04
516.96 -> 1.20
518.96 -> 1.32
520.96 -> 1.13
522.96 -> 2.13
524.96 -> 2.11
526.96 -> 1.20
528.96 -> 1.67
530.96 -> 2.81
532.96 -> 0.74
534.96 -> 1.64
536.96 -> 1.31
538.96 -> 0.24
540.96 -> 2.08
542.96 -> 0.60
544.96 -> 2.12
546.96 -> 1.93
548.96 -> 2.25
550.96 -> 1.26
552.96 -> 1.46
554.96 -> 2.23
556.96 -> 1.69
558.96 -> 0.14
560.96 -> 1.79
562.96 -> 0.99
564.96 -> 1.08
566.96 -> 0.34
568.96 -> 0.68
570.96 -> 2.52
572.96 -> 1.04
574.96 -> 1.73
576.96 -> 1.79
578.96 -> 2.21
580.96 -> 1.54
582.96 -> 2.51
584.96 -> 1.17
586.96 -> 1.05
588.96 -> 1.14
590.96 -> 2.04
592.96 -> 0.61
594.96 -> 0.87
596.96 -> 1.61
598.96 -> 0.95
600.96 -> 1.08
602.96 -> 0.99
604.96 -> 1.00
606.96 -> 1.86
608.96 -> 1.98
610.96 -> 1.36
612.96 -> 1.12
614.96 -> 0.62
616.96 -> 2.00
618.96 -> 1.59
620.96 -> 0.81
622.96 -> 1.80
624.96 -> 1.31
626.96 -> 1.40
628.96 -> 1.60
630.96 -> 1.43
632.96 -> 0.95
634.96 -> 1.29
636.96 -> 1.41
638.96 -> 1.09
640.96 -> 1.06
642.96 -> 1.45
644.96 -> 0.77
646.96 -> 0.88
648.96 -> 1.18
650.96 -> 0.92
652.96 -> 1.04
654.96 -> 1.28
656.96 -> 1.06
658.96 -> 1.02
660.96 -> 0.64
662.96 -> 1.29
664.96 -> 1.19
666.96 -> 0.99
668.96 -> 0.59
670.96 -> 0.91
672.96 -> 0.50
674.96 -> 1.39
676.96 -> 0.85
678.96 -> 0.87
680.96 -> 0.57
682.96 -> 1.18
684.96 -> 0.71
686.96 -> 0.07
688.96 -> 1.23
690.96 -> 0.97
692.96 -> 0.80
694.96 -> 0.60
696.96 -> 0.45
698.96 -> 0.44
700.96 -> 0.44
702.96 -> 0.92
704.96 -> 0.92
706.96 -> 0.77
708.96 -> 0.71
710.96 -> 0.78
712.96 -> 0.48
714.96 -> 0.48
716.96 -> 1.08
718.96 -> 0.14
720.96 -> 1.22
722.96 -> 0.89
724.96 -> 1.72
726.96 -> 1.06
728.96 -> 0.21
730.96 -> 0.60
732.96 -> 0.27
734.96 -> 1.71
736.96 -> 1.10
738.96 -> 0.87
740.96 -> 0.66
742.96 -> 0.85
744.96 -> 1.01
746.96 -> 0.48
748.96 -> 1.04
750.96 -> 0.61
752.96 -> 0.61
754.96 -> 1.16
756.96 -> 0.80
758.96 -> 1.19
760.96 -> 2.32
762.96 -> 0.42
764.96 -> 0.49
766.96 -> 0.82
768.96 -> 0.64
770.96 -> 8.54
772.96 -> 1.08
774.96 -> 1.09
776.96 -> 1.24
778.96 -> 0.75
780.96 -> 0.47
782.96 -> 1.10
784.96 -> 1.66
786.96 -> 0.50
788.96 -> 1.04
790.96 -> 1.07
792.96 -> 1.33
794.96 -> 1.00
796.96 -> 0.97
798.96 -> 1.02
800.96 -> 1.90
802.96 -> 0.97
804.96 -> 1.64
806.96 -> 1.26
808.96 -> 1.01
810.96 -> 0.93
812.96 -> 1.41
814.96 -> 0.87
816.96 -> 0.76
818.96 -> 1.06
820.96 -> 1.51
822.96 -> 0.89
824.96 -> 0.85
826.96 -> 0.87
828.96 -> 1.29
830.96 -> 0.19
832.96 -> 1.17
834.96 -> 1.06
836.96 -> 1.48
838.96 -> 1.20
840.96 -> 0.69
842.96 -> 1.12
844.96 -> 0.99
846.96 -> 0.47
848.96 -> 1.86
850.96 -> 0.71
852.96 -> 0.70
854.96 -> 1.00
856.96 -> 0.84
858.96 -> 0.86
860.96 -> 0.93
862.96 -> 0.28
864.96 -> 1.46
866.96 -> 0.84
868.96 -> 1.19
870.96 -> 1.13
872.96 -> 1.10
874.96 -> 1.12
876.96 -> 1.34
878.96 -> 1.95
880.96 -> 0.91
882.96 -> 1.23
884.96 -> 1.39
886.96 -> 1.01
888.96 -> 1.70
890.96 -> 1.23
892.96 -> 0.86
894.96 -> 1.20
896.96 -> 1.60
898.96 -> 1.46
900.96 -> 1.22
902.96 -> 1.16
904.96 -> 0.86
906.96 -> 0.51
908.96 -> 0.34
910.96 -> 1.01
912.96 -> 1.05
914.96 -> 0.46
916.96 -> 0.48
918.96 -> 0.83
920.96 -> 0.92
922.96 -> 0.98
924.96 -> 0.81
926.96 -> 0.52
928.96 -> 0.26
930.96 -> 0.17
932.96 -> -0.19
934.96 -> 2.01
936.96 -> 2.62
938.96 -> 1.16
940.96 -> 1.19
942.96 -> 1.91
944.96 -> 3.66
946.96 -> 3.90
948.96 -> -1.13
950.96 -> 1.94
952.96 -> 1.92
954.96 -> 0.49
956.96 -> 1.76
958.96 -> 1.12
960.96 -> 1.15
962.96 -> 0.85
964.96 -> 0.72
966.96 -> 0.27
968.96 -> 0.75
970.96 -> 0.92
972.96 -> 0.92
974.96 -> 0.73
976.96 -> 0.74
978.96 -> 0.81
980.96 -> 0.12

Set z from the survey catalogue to 1.068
